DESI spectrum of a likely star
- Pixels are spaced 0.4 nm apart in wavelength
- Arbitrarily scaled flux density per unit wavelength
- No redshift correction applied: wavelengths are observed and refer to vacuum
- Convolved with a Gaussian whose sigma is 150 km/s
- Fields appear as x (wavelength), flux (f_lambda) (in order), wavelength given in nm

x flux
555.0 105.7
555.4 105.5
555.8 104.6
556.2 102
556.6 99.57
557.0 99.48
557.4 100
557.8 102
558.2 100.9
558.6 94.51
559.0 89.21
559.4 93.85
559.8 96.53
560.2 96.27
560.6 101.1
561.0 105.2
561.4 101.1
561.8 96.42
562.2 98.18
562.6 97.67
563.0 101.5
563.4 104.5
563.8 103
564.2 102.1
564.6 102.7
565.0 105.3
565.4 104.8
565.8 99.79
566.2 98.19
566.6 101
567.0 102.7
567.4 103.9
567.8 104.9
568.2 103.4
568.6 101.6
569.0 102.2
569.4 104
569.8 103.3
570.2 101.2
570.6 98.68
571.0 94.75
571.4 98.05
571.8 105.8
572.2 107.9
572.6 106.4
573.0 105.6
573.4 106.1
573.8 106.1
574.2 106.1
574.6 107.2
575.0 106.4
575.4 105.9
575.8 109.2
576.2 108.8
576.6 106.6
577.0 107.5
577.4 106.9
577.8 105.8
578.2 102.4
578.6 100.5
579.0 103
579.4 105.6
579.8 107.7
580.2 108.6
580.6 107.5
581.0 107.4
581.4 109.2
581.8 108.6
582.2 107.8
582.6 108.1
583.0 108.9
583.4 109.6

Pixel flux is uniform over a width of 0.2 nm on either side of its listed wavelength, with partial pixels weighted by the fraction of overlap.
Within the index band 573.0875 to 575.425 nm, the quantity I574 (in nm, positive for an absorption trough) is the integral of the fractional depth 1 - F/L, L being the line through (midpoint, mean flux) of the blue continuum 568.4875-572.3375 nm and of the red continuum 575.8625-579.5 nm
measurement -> -0.06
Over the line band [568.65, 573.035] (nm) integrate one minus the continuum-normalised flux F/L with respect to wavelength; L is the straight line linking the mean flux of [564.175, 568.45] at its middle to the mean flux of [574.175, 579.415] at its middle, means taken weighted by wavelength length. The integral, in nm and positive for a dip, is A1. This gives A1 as 0.07 nm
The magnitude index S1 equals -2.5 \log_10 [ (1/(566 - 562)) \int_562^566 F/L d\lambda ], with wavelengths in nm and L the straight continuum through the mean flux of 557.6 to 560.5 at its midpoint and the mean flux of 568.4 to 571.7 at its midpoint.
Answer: -0.040 mag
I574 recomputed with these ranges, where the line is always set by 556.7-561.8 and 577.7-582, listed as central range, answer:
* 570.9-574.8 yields -0.047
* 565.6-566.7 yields 0.015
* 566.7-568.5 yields -0.036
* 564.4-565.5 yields -0.041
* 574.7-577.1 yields -0.065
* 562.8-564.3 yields -0.044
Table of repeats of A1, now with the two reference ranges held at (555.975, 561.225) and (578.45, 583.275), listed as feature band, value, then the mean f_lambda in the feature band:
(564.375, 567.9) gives -0.038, 103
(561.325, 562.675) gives 0.023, 98.1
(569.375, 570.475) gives 0.005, 102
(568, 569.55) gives -0.005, 103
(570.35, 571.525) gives 0.068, 97.3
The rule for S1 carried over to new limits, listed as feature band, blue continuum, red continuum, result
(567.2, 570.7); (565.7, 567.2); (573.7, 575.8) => -0.004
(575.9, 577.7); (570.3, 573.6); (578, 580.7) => -0.033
